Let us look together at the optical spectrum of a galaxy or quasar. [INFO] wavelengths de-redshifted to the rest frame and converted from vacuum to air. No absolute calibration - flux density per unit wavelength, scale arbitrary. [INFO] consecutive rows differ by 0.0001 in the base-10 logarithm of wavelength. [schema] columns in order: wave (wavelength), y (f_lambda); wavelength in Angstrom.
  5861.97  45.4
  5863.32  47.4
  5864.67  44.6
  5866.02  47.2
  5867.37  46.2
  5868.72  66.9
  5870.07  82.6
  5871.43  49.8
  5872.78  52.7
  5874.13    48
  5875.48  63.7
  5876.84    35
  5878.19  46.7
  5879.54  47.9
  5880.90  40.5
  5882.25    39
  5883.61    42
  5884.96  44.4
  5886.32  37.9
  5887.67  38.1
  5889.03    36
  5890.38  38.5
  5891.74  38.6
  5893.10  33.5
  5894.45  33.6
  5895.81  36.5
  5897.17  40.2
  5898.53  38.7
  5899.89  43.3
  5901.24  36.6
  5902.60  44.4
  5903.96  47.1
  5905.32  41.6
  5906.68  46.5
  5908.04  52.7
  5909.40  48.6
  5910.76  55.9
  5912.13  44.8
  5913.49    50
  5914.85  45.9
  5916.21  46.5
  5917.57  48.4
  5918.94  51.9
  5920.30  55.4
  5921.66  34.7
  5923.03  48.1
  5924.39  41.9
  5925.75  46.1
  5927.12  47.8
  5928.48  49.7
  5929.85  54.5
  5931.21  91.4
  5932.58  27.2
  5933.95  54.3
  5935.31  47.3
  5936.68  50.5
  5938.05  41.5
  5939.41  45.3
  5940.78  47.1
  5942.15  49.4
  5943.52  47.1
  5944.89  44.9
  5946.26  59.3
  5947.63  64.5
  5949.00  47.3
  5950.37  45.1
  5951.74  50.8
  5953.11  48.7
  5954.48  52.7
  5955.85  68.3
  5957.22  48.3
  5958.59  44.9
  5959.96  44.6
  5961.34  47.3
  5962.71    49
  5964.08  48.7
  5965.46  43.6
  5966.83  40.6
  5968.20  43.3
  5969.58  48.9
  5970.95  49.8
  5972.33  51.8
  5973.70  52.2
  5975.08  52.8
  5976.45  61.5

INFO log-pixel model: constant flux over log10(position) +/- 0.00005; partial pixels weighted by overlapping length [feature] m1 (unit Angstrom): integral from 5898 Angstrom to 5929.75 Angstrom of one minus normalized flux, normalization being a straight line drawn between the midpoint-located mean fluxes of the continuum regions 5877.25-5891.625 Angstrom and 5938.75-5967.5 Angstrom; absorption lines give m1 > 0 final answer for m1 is -1.4 Angstrom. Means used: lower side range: 40.9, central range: 46.6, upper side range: 49.4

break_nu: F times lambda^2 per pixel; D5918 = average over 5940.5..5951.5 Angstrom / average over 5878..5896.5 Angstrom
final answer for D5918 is 1.3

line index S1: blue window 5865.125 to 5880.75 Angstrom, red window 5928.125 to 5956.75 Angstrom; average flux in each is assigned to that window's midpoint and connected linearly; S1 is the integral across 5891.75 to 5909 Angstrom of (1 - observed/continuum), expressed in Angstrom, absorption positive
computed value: 3.7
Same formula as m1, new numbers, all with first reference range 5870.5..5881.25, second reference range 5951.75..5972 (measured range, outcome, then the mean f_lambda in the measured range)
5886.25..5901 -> 3.4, 37.7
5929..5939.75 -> -0.6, 51.7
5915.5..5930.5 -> 0.3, 47.7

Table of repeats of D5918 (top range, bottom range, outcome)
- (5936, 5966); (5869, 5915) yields 1.12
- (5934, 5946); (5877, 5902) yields 1.22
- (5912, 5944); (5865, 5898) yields 1.10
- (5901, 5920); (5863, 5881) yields 0.93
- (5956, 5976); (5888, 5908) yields 1.23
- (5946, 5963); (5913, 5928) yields 1.11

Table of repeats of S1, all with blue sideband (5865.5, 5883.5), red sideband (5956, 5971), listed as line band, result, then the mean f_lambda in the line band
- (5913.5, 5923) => 0.31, 47.4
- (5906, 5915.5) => 0.02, 49.2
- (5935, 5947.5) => -0.23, 48.8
